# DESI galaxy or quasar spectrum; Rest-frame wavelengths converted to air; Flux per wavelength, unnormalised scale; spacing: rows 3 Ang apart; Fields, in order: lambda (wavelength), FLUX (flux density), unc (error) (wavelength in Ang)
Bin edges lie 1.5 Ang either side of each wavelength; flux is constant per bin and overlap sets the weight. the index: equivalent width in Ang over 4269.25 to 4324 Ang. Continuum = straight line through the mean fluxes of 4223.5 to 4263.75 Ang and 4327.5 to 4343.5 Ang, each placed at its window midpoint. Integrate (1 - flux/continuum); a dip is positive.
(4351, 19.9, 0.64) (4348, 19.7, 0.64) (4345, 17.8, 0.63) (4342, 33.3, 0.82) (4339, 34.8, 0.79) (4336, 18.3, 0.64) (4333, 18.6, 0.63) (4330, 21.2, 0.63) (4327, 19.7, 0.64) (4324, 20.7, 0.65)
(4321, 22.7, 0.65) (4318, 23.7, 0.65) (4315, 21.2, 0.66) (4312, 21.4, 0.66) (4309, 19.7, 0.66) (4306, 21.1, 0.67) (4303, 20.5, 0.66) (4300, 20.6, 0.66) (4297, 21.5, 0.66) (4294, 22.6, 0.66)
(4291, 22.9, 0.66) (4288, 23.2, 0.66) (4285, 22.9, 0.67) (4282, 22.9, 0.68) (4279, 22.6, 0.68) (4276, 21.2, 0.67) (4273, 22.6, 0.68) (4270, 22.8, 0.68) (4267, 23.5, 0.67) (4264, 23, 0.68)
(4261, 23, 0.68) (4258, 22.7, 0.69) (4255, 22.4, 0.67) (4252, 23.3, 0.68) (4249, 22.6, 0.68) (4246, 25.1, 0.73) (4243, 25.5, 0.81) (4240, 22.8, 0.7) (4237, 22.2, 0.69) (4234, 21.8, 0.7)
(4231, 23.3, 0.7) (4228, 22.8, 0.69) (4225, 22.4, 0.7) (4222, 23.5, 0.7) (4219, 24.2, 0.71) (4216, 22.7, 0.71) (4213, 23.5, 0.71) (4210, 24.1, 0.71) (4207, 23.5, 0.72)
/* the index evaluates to 4.9 Ang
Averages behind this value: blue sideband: 23.1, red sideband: 24.9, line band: 22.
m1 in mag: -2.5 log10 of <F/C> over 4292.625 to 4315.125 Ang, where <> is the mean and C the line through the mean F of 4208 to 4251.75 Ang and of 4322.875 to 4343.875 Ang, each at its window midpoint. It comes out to 0.12 mag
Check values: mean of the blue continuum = 23.3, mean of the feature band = 21.1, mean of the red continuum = 23.7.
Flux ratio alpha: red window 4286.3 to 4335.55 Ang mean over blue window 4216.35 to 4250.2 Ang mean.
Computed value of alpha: 0.91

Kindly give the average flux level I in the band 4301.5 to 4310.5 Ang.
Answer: 20.4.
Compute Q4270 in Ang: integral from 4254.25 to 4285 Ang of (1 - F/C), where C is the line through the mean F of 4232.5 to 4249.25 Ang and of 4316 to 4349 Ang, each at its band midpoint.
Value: 0.7 Ang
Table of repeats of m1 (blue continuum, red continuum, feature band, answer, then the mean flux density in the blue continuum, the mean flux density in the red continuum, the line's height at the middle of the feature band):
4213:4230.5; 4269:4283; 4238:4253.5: -0.046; 23.2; 22.4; 22.8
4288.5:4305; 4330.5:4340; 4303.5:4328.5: 0.056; 21.7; 23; 22.4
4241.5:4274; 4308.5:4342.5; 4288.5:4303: 0.056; 23.3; 22.7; 23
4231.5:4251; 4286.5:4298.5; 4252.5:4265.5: 0.012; 23.3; 22.6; 23.1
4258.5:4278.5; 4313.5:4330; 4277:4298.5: -0.017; 22.7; 21.6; 22.3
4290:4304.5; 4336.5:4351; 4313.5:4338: 0.131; 21.6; 25.2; 23.8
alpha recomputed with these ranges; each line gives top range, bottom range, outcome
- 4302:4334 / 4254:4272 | 0.92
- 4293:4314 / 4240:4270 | 0.90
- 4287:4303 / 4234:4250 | 0.93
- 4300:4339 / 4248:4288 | 0.93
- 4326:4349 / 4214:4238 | 1.01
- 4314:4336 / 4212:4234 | 0.91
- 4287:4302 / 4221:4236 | 0.97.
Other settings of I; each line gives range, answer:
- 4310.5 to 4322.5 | 22.2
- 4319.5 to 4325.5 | 21.7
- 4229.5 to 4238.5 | 22.4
